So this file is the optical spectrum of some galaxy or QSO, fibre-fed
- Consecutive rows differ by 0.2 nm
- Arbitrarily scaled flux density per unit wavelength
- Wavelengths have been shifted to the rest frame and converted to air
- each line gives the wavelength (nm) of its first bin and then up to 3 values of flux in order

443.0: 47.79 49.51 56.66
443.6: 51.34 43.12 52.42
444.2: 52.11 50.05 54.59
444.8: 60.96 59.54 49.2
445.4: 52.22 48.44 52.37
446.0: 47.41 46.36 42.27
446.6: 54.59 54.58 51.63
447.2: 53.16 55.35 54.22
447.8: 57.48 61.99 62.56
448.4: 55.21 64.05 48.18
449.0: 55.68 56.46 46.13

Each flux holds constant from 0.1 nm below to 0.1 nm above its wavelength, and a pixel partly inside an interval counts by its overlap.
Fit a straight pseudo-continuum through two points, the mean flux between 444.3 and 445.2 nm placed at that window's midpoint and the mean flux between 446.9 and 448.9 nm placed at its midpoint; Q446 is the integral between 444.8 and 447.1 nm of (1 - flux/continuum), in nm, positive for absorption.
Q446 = 0.19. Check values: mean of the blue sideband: 55.5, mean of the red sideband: 56.4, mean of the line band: 51.2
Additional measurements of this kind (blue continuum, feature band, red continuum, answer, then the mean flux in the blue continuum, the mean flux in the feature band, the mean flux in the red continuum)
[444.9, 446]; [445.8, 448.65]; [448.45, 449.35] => -0.02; 51.9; 54.1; 55.5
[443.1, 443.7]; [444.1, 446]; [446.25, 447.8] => -0.02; 52.5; 53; 52.4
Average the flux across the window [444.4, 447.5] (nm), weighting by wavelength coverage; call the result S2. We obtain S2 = 52.1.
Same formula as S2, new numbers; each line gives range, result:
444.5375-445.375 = 55.8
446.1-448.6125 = 54.6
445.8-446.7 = 48.2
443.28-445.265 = 53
